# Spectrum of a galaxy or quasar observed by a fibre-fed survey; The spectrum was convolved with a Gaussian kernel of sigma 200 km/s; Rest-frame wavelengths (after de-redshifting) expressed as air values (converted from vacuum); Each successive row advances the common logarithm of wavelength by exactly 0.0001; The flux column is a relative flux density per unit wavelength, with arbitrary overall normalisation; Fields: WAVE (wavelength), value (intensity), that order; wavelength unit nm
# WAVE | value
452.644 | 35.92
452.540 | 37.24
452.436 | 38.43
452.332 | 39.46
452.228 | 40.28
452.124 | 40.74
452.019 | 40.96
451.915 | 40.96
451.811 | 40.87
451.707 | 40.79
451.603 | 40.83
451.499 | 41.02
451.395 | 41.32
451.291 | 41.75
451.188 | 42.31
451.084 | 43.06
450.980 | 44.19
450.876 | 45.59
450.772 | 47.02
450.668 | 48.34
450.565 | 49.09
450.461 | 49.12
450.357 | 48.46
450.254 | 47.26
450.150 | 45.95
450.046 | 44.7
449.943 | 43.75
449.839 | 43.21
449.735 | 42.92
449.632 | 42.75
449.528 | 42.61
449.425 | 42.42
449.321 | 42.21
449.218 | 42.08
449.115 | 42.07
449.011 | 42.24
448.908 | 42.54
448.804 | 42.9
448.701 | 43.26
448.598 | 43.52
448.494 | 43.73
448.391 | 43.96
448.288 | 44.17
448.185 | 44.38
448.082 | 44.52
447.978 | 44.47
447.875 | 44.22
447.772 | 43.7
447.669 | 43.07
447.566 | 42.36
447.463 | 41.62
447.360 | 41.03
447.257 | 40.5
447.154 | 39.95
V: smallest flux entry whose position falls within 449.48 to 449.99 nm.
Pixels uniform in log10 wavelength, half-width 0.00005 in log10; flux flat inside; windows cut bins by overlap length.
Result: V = 42.61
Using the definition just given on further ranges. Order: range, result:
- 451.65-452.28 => 40.28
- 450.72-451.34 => 41.75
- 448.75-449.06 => 42.24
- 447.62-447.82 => 43.07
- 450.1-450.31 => 45.95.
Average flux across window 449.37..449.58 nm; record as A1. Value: 42.5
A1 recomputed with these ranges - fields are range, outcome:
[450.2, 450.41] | 47.9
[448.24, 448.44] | 44.1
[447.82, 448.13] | 44.3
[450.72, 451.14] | 44.9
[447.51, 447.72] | 42.7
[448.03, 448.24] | 44.4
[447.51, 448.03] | 43.6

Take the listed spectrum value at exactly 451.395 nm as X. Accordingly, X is 41.32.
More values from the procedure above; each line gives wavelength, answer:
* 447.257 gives 40.5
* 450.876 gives 45.59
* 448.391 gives 43.96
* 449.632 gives 42.75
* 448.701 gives 43.26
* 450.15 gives 45.95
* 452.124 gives 40.74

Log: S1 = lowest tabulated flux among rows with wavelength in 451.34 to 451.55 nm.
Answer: 41.02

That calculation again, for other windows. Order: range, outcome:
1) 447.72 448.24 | 43.7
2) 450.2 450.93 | 45.59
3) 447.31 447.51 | 41.03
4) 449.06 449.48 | 42.07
